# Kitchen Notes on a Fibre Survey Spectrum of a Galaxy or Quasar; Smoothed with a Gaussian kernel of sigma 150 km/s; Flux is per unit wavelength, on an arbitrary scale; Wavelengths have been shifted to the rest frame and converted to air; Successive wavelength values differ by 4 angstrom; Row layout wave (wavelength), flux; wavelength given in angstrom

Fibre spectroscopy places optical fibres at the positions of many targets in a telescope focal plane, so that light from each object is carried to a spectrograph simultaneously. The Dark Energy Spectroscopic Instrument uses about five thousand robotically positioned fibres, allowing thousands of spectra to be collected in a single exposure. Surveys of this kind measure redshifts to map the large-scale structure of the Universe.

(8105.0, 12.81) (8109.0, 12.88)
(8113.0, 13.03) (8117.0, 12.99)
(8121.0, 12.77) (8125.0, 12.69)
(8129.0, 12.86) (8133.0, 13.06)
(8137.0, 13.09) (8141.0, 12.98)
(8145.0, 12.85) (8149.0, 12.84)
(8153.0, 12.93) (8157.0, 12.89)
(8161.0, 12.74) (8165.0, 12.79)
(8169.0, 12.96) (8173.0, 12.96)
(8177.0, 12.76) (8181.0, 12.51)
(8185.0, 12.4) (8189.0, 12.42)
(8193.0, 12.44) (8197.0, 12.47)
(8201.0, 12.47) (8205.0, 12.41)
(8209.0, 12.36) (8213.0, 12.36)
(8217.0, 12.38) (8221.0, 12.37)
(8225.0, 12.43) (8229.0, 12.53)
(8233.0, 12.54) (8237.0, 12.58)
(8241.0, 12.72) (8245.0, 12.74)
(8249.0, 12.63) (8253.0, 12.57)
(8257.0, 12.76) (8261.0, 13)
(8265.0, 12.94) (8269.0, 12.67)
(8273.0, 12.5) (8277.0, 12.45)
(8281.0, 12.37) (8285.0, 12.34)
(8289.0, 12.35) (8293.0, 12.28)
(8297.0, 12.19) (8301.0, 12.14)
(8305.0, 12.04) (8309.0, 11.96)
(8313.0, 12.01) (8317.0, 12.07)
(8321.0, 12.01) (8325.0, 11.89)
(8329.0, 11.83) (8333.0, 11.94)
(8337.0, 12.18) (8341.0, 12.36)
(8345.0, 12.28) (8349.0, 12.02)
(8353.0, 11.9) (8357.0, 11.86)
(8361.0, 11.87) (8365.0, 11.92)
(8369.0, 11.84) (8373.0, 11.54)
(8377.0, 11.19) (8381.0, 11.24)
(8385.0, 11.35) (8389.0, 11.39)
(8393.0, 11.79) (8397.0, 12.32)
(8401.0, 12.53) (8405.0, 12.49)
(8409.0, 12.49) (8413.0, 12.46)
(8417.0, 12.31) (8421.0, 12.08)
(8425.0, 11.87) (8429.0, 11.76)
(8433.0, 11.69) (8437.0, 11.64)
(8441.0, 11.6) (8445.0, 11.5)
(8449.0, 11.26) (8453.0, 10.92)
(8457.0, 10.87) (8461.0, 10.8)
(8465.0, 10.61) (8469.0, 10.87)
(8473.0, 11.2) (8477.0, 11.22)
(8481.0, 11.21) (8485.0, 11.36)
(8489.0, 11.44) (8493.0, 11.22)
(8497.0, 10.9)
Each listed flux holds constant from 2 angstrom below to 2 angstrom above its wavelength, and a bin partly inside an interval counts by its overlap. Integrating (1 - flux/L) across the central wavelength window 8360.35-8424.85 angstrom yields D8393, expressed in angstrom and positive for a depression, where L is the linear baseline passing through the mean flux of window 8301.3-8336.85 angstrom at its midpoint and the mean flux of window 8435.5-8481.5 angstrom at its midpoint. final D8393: -2.2 angstrom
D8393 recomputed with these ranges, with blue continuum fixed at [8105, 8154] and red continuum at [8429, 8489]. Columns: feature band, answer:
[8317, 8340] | -0.20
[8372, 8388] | 0.42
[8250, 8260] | -0.35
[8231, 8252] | -0.52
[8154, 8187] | -0.15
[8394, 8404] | -0.73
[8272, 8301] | -0.55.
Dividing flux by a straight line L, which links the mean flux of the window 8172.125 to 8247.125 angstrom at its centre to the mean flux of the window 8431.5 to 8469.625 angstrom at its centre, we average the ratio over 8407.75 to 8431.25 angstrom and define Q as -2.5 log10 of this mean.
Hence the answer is -0.07 mag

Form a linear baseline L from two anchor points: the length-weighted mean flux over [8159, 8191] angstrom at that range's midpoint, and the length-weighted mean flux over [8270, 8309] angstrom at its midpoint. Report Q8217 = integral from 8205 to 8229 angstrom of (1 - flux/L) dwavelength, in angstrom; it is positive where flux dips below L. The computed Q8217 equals 0.3 angstrom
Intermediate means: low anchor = 12.7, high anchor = 12.3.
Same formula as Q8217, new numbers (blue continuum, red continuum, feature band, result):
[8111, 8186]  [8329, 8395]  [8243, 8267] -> -0.9 angstrom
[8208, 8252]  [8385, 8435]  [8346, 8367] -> 0.5 angstrom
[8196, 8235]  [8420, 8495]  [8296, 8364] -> -0.7 angstrom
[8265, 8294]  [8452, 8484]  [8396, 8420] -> -2.0 angstrom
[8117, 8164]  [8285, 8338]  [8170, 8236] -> 0.5 angstrom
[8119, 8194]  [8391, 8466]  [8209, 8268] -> -0.6 angstrom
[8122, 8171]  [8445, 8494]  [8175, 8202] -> 0.3 angstrom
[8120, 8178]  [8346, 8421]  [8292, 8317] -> 0.3 angstrom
